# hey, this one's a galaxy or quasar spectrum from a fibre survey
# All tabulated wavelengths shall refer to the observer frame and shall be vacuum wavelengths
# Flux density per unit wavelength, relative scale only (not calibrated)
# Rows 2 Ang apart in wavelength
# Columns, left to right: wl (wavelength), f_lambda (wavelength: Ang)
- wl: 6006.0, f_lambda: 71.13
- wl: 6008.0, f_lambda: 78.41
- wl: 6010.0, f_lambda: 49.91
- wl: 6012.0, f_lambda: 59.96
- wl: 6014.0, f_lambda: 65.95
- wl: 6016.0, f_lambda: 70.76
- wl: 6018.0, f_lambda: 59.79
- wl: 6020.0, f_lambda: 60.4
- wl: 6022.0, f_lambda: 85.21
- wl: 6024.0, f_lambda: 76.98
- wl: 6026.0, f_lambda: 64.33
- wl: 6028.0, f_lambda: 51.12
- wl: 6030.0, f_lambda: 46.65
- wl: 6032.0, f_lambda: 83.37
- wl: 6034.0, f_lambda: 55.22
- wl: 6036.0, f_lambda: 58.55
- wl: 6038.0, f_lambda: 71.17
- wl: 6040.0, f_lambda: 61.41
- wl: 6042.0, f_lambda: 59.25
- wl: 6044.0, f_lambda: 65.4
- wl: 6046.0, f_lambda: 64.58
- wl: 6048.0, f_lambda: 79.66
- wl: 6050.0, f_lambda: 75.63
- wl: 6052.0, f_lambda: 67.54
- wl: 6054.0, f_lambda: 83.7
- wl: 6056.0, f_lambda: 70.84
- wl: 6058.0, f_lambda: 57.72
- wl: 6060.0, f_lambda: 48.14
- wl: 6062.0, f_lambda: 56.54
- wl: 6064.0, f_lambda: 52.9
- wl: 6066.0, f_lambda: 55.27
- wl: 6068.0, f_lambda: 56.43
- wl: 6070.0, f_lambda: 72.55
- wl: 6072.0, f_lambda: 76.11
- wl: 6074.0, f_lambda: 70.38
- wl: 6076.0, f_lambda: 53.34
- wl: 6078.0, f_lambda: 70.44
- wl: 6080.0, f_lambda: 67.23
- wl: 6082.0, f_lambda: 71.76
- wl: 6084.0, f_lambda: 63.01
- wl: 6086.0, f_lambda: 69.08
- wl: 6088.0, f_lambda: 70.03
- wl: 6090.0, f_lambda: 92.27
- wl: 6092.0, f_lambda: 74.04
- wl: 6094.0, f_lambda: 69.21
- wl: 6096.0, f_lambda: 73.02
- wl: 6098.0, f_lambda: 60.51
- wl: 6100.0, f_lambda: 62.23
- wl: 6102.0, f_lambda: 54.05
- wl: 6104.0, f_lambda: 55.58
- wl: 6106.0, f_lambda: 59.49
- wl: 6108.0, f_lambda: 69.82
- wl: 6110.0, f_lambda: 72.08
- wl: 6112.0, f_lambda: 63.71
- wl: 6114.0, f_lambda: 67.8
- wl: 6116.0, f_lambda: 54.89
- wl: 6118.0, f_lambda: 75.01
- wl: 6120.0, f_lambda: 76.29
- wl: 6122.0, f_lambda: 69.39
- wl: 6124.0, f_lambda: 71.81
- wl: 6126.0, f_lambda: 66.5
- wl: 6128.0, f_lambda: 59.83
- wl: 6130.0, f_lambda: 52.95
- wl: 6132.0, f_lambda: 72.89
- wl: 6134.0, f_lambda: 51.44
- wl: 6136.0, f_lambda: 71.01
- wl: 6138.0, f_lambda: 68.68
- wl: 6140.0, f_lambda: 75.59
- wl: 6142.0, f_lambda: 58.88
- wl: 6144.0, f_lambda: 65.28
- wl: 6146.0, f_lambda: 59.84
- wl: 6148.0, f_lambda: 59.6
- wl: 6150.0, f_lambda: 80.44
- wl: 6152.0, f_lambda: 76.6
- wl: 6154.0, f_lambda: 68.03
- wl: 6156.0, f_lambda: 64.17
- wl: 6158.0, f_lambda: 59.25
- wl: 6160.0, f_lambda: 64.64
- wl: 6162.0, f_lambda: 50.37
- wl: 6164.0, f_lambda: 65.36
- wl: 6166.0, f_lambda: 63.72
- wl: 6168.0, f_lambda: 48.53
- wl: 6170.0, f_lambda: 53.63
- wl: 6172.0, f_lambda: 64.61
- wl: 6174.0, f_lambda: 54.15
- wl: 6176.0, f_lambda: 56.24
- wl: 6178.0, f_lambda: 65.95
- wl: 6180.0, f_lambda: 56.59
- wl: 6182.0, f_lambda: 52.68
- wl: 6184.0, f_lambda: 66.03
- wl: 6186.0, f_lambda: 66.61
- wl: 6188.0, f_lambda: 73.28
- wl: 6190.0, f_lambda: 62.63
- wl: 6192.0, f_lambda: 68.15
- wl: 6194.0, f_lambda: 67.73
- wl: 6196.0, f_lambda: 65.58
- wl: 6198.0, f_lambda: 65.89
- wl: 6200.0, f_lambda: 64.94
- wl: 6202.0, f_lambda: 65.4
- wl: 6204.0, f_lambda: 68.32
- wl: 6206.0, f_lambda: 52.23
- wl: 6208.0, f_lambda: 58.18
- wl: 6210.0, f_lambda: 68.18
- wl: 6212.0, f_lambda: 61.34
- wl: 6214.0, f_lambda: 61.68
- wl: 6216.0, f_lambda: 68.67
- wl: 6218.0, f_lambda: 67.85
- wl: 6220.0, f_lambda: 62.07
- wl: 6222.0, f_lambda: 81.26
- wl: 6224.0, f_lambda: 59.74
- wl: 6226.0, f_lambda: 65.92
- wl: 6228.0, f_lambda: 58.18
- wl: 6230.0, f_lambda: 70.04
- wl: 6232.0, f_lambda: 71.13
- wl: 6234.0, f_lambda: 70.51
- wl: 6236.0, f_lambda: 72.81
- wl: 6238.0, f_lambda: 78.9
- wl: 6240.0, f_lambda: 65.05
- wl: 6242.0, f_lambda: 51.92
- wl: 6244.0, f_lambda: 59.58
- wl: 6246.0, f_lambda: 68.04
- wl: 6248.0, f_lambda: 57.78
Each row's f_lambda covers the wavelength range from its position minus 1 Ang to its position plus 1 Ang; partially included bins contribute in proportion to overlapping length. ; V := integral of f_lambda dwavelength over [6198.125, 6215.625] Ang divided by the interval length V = 62.9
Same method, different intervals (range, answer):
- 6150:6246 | 64.1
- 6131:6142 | 67.1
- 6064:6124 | 66.9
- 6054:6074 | 62.4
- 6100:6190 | 63.7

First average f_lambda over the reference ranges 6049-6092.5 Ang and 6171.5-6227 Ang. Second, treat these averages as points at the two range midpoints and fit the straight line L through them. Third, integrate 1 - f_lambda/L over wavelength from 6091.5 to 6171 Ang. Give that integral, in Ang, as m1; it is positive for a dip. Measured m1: 1.2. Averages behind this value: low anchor 67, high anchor 64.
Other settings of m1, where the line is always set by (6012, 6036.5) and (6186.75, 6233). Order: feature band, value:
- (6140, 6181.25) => 2.1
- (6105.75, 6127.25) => -1.0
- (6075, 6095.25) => -1.6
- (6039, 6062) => -0.5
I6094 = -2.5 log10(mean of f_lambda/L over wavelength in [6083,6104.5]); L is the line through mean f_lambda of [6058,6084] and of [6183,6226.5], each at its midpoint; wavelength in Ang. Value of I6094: -0.08 mag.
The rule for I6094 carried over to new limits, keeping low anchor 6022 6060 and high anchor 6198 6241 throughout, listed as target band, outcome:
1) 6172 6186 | 0.12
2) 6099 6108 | 0.12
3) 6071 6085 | -0.02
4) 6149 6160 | -0.05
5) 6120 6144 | 0.01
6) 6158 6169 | 0.13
